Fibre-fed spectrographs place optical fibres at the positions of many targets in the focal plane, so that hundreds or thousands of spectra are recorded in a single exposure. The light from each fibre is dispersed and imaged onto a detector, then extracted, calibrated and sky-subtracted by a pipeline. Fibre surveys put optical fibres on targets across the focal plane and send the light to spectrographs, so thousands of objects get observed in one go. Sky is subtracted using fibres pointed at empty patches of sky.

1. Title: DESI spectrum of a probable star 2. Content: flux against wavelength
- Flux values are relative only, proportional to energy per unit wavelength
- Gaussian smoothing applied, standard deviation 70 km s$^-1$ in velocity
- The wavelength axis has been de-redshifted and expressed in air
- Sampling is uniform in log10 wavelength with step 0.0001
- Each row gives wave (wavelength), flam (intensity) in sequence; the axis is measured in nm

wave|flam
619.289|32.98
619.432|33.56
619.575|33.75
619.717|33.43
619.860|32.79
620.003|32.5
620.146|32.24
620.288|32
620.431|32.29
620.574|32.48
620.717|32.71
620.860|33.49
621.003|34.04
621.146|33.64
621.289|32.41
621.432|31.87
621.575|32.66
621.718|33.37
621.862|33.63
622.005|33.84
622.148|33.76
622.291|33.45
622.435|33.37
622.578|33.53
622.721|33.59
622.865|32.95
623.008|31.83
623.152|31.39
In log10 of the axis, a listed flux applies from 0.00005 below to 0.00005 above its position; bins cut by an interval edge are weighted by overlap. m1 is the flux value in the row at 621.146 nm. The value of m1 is 33.64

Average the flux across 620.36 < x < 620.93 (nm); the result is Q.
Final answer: 32.7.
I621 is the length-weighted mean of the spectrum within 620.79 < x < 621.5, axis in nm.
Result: 33.1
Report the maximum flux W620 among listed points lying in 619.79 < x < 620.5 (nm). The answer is 32.79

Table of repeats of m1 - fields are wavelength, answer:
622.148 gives 33.76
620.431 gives 32.29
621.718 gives 33.37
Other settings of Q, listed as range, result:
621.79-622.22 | 33.8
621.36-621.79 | 32.6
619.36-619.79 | 33.5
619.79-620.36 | 32.4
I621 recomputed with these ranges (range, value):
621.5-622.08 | 33.4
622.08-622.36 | 33.6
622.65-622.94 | 33.2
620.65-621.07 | 33.4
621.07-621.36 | 33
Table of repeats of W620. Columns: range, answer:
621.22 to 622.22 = 33.84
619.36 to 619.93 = 33.75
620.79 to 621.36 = 34.04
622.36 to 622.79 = 33.59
